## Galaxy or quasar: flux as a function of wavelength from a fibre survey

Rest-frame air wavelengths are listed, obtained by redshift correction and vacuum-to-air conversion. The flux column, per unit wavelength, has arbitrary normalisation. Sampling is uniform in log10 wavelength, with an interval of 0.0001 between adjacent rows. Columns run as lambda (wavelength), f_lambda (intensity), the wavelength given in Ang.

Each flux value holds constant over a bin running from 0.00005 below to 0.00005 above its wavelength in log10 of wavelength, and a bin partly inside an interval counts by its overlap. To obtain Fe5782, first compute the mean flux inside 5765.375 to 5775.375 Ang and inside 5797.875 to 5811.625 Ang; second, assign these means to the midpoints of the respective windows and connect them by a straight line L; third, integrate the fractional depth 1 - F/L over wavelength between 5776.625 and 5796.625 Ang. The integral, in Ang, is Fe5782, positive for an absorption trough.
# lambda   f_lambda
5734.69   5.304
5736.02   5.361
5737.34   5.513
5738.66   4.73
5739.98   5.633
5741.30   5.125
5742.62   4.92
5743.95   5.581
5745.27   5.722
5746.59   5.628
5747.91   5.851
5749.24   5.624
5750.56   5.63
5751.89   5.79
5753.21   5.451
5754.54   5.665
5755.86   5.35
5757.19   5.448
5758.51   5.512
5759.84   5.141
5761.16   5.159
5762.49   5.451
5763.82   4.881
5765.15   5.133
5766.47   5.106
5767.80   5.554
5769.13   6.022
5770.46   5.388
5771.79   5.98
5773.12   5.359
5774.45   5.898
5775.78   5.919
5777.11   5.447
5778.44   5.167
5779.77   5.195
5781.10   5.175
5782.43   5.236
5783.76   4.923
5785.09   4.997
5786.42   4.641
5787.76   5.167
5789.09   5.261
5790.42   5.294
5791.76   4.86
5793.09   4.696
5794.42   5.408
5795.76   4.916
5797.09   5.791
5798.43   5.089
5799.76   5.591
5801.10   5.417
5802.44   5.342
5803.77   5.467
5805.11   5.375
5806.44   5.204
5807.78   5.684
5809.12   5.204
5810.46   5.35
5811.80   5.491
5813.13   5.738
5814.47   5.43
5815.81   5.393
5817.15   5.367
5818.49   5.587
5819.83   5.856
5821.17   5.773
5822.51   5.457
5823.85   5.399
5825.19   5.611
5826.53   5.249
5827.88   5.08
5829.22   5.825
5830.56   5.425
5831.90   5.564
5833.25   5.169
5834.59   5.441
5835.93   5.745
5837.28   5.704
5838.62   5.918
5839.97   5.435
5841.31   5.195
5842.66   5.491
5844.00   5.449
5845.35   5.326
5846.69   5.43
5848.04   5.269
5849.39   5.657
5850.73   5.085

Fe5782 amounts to 1.5 Ang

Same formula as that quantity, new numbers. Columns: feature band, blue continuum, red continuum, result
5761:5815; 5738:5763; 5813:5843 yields 1.45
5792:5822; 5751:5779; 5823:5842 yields 0.37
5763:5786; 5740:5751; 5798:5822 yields 0.53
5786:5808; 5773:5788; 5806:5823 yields 0.55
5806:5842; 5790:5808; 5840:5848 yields -1.07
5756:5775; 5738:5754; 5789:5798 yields -0.28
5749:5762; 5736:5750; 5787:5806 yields -0.19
